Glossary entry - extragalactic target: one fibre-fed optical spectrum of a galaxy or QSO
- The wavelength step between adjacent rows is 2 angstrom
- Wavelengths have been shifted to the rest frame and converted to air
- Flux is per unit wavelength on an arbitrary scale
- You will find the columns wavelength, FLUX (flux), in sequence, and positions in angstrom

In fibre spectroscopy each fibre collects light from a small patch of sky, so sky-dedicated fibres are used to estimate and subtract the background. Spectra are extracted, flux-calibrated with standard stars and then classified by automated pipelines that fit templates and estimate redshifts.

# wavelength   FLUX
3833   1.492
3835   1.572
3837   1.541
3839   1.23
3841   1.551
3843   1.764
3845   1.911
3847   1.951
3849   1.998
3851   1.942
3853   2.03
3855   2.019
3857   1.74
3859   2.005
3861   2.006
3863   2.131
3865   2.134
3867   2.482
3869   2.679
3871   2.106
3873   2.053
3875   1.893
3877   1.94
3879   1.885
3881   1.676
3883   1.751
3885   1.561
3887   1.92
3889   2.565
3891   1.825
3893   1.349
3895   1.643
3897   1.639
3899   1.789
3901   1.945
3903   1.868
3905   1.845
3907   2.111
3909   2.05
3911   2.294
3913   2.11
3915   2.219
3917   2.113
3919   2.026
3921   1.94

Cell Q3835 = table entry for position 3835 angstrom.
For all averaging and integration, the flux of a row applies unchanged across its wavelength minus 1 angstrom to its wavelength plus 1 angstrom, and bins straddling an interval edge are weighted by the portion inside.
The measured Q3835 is 1.572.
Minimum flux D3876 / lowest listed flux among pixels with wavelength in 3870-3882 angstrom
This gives 1.676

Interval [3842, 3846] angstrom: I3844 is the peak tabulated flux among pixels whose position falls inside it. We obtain 1.911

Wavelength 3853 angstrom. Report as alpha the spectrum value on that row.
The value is 2.03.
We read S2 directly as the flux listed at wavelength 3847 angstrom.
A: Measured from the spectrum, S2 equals 1.951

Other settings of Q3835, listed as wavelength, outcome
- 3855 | 2.019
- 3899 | 1.789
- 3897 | 1.639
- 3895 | 1.643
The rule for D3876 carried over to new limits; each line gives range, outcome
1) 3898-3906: 1.789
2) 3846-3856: 1.942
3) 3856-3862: 1.74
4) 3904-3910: 1.845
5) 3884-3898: 1.349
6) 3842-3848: 1.764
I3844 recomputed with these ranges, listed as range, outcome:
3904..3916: 2.294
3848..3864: 2.131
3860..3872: 2.679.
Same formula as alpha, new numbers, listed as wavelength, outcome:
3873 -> 2.053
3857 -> 1.74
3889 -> 2.565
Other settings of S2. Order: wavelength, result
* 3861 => 2.006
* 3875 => 1.893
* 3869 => 2.679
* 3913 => 2.11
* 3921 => 1.94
